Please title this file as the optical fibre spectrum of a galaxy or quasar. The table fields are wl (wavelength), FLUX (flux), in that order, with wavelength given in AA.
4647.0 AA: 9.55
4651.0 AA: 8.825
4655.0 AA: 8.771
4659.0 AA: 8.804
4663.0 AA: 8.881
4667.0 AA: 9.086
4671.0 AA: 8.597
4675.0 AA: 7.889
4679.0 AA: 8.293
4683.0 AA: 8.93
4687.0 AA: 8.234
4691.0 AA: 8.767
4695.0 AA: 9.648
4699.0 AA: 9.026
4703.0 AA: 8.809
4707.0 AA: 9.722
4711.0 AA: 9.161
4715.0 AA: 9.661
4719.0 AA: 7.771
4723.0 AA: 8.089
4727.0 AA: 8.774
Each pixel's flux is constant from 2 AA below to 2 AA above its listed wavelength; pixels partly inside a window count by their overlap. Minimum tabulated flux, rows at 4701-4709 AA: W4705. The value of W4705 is 8.809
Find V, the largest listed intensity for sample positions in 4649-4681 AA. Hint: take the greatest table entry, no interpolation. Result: 9.086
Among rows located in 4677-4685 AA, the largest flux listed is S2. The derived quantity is 8.93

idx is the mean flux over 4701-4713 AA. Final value 9.23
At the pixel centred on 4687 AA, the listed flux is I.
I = 8.234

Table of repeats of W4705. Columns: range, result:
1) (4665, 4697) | 7.889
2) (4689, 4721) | 7.771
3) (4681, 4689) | 8.234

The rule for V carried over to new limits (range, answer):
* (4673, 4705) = 9.648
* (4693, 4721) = 9.722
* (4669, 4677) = 8.597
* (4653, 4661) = 8.804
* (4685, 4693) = 8.767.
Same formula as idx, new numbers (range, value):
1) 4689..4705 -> 9.06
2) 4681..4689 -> 8.58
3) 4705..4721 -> 9.08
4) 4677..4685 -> 8.61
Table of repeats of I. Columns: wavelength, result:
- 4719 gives 7.771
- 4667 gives 9.086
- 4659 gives 8.804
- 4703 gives 8.809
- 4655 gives 8.771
